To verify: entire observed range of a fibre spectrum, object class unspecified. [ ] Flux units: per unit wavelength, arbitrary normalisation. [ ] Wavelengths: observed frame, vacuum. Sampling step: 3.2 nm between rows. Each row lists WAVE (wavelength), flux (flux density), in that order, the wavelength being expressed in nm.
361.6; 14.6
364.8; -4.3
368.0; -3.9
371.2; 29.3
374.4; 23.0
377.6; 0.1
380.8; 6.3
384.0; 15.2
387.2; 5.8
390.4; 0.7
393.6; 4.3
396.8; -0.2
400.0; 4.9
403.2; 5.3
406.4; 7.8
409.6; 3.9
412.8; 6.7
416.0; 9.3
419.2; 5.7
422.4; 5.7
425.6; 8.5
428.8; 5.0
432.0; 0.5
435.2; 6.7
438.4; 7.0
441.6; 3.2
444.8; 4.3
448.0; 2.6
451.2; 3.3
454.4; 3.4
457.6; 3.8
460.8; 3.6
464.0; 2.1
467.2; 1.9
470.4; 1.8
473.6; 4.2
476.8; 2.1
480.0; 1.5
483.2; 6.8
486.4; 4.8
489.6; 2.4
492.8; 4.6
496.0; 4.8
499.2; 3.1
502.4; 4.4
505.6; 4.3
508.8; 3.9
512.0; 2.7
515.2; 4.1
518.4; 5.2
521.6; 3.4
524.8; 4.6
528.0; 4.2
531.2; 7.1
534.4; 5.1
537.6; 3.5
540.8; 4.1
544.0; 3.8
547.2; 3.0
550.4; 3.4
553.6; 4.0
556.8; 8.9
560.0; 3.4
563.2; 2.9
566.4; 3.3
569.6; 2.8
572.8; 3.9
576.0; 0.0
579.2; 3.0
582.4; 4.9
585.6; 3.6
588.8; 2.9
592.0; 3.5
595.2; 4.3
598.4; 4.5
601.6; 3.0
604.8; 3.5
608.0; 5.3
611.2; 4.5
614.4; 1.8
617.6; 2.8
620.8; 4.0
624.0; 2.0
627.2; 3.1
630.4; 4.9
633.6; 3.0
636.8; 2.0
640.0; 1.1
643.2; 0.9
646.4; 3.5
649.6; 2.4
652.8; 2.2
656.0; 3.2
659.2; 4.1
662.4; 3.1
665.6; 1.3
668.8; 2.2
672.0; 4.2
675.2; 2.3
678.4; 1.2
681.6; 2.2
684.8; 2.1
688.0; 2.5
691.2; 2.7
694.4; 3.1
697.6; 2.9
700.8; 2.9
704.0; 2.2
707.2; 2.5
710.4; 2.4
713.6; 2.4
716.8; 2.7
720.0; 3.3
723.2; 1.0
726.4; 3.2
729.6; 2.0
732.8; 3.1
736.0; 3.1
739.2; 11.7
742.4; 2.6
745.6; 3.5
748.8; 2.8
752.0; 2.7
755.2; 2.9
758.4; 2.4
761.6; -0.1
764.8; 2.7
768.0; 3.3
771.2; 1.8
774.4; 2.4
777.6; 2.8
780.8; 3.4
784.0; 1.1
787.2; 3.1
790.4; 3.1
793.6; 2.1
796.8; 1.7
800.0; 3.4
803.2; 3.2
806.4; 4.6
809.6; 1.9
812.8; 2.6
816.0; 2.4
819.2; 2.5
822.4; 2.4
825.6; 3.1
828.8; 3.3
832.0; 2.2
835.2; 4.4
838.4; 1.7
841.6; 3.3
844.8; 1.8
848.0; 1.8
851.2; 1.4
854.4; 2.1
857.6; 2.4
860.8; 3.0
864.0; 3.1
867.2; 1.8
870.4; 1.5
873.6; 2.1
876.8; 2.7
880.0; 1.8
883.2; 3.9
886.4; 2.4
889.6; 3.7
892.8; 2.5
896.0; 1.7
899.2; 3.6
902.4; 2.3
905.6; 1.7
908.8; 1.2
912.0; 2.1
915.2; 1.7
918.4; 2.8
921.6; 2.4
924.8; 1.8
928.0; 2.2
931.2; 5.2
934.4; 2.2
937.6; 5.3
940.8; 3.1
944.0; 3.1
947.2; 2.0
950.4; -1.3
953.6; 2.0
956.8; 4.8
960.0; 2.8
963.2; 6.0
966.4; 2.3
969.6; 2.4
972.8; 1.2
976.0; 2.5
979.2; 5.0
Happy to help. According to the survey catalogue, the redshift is 0.982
